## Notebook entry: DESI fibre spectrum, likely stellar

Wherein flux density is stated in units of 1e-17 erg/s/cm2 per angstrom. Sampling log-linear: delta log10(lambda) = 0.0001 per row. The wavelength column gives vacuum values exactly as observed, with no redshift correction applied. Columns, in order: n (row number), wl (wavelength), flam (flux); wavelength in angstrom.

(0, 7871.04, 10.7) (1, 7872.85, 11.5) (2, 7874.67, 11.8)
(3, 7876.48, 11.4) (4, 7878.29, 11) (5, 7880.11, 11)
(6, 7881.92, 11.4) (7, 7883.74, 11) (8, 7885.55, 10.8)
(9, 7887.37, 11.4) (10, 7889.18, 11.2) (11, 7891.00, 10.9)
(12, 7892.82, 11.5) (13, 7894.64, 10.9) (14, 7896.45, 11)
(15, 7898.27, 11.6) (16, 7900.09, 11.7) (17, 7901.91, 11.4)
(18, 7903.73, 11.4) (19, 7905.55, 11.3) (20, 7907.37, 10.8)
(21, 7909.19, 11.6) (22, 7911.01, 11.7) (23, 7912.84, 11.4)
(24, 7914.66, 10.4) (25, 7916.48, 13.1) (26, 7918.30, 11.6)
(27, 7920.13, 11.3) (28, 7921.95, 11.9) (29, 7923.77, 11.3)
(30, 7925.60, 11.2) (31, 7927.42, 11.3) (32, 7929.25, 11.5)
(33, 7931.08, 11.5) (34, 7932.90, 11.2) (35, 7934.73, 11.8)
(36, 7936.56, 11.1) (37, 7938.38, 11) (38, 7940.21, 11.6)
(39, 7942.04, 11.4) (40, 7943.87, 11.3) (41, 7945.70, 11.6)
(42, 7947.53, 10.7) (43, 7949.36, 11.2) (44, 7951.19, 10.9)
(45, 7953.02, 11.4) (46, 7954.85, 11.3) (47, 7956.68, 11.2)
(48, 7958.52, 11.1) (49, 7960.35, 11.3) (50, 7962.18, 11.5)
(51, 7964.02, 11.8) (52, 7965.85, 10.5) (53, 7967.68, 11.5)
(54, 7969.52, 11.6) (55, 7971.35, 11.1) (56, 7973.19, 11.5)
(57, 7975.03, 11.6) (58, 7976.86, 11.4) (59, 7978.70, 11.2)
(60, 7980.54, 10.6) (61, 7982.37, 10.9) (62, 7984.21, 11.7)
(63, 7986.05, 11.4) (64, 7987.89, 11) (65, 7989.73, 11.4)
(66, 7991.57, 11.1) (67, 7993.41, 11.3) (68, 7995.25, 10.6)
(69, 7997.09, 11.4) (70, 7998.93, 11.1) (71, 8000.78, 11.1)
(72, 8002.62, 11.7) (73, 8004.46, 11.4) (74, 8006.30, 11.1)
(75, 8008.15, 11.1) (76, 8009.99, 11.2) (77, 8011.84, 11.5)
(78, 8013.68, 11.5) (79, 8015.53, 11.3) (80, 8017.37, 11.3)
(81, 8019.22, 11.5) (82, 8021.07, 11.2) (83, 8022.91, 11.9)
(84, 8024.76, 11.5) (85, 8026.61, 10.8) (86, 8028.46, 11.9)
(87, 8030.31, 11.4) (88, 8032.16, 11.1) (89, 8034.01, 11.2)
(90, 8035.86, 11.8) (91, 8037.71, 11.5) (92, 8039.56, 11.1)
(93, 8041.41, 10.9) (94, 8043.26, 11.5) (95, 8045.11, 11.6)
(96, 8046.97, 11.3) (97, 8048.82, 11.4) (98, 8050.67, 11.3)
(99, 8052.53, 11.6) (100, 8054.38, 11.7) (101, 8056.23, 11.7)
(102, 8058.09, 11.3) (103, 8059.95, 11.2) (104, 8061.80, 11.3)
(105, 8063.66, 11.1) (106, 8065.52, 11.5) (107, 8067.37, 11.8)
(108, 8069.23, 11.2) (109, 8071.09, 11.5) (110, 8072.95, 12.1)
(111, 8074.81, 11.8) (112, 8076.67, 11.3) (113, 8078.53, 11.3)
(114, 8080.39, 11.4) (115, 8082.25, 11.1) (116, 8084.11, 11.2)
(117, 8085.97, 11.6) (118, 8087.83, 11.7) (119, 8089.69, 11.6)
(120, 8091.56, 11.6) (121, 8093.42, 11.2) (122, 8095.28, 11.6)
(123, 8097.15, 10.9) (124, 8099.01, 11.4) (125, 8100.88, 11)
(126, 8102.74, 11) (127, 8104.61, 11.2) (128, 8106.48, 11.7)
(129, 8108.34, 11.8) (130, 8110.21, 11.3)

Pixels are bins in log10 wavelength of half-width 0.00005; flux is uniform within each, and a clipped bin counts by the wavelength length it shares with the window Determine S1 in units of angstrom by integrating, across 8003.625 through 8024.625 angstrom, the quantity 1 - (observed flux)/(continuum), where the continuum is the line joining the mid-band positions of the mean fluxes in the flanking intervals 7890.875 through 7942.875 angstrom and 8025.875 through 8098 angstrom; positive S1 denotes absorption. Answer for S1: 0.1 angstrom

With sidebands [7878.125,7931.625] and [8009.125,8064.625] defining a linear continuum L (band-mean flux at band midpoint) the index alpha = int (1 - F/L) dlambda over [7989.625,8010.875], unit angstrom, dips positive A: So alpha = 0.32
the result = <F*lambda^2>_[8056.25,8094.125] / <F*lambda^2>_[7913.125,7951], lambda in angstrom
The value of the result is 1.0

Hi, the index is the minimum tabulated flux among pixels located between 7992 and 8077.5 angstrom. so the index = 10.6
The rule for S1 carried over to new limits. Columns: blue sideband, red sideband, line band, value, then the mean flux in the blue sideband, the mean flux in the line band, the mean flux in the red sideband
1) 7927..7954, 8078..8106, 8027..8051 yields -0.1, 11.3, 11.4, 11.3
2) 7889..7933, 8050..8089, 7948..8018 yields 1.1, 11.4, 11.3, 11.5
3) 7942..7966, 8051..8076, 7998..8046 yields 0.2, 11.2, 11.4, 11.5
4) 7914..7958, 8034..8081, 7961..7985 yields 0.2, 11.4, 11.3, 11.4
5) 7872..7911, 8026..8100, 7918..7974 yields 0.0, 11.3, 11.3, 11.4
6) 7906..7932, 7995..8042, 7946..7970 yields 0.4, 11.5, 11.2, 11.3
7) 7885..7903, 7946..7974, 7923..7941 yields -0.2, 11.2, 11.3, 11.2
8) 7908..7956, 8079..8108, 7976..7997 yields 0.4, 11.4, 11.2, 11.4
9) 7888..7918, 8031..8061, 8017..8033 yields 0.0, 11.4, 11.4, 11.4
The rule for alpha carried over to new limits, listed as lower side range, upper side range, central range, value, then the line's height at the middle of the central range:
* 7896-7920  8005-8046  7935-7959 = 0.4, 11.4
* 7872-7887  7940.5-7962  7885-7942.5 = -0.7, 11.2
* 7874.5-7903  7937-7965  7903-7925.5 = -0.4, 11.3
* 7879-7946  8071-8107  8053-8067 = 0.0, 11.4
